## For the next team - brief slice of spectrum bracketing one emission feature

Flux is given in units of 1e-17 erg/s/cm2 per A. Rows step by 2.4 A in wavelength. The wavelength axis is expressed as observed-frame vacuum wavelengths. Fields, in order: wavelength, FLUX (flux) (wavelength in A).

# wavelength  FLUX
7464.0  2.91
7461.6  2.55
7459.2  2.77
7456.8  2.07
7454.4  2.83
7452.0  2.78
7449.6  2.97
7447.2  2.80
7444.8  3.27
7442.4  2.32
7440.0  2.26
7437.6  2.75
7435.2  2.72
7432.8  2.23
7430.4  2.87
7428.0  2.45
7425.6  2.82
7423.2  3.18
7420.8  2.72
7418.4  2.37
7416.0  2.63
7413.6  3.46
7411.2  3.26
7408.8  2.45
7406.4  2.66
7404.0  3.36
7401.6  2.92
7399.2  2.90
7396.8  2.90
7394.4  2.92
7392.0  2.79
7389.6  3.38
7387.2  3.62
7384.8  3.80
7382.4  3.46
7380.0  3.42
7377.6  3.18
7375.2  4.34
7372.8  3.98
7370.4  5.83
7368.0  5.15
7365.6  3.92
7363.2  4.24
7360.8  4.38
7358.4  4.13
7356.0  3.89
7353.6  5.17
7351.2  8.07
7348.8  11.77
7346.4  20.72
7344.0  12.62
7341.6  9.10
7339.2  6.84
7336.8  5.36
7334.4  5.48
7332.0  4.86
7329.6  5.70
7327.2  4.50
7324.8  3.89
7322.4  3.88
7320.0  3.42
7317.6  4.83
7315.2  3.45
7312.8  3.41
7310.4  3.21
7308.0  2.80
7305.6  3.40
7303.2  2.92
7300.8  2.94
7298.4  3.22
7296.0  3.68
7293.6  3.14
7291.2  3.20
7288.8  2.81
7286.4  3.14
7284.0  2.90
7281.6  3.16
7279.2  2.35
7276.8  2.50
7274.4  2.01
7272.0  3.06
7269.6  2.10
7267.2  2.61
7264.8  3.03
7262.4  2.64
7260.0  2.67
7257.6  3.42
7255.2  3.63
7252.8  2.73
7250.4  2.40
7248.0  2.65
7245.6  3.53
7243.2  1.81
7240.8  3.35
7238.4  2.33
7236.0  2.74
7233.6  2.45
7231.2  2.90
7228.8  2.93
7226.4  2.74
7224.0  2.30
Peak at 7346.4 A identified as Halpha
